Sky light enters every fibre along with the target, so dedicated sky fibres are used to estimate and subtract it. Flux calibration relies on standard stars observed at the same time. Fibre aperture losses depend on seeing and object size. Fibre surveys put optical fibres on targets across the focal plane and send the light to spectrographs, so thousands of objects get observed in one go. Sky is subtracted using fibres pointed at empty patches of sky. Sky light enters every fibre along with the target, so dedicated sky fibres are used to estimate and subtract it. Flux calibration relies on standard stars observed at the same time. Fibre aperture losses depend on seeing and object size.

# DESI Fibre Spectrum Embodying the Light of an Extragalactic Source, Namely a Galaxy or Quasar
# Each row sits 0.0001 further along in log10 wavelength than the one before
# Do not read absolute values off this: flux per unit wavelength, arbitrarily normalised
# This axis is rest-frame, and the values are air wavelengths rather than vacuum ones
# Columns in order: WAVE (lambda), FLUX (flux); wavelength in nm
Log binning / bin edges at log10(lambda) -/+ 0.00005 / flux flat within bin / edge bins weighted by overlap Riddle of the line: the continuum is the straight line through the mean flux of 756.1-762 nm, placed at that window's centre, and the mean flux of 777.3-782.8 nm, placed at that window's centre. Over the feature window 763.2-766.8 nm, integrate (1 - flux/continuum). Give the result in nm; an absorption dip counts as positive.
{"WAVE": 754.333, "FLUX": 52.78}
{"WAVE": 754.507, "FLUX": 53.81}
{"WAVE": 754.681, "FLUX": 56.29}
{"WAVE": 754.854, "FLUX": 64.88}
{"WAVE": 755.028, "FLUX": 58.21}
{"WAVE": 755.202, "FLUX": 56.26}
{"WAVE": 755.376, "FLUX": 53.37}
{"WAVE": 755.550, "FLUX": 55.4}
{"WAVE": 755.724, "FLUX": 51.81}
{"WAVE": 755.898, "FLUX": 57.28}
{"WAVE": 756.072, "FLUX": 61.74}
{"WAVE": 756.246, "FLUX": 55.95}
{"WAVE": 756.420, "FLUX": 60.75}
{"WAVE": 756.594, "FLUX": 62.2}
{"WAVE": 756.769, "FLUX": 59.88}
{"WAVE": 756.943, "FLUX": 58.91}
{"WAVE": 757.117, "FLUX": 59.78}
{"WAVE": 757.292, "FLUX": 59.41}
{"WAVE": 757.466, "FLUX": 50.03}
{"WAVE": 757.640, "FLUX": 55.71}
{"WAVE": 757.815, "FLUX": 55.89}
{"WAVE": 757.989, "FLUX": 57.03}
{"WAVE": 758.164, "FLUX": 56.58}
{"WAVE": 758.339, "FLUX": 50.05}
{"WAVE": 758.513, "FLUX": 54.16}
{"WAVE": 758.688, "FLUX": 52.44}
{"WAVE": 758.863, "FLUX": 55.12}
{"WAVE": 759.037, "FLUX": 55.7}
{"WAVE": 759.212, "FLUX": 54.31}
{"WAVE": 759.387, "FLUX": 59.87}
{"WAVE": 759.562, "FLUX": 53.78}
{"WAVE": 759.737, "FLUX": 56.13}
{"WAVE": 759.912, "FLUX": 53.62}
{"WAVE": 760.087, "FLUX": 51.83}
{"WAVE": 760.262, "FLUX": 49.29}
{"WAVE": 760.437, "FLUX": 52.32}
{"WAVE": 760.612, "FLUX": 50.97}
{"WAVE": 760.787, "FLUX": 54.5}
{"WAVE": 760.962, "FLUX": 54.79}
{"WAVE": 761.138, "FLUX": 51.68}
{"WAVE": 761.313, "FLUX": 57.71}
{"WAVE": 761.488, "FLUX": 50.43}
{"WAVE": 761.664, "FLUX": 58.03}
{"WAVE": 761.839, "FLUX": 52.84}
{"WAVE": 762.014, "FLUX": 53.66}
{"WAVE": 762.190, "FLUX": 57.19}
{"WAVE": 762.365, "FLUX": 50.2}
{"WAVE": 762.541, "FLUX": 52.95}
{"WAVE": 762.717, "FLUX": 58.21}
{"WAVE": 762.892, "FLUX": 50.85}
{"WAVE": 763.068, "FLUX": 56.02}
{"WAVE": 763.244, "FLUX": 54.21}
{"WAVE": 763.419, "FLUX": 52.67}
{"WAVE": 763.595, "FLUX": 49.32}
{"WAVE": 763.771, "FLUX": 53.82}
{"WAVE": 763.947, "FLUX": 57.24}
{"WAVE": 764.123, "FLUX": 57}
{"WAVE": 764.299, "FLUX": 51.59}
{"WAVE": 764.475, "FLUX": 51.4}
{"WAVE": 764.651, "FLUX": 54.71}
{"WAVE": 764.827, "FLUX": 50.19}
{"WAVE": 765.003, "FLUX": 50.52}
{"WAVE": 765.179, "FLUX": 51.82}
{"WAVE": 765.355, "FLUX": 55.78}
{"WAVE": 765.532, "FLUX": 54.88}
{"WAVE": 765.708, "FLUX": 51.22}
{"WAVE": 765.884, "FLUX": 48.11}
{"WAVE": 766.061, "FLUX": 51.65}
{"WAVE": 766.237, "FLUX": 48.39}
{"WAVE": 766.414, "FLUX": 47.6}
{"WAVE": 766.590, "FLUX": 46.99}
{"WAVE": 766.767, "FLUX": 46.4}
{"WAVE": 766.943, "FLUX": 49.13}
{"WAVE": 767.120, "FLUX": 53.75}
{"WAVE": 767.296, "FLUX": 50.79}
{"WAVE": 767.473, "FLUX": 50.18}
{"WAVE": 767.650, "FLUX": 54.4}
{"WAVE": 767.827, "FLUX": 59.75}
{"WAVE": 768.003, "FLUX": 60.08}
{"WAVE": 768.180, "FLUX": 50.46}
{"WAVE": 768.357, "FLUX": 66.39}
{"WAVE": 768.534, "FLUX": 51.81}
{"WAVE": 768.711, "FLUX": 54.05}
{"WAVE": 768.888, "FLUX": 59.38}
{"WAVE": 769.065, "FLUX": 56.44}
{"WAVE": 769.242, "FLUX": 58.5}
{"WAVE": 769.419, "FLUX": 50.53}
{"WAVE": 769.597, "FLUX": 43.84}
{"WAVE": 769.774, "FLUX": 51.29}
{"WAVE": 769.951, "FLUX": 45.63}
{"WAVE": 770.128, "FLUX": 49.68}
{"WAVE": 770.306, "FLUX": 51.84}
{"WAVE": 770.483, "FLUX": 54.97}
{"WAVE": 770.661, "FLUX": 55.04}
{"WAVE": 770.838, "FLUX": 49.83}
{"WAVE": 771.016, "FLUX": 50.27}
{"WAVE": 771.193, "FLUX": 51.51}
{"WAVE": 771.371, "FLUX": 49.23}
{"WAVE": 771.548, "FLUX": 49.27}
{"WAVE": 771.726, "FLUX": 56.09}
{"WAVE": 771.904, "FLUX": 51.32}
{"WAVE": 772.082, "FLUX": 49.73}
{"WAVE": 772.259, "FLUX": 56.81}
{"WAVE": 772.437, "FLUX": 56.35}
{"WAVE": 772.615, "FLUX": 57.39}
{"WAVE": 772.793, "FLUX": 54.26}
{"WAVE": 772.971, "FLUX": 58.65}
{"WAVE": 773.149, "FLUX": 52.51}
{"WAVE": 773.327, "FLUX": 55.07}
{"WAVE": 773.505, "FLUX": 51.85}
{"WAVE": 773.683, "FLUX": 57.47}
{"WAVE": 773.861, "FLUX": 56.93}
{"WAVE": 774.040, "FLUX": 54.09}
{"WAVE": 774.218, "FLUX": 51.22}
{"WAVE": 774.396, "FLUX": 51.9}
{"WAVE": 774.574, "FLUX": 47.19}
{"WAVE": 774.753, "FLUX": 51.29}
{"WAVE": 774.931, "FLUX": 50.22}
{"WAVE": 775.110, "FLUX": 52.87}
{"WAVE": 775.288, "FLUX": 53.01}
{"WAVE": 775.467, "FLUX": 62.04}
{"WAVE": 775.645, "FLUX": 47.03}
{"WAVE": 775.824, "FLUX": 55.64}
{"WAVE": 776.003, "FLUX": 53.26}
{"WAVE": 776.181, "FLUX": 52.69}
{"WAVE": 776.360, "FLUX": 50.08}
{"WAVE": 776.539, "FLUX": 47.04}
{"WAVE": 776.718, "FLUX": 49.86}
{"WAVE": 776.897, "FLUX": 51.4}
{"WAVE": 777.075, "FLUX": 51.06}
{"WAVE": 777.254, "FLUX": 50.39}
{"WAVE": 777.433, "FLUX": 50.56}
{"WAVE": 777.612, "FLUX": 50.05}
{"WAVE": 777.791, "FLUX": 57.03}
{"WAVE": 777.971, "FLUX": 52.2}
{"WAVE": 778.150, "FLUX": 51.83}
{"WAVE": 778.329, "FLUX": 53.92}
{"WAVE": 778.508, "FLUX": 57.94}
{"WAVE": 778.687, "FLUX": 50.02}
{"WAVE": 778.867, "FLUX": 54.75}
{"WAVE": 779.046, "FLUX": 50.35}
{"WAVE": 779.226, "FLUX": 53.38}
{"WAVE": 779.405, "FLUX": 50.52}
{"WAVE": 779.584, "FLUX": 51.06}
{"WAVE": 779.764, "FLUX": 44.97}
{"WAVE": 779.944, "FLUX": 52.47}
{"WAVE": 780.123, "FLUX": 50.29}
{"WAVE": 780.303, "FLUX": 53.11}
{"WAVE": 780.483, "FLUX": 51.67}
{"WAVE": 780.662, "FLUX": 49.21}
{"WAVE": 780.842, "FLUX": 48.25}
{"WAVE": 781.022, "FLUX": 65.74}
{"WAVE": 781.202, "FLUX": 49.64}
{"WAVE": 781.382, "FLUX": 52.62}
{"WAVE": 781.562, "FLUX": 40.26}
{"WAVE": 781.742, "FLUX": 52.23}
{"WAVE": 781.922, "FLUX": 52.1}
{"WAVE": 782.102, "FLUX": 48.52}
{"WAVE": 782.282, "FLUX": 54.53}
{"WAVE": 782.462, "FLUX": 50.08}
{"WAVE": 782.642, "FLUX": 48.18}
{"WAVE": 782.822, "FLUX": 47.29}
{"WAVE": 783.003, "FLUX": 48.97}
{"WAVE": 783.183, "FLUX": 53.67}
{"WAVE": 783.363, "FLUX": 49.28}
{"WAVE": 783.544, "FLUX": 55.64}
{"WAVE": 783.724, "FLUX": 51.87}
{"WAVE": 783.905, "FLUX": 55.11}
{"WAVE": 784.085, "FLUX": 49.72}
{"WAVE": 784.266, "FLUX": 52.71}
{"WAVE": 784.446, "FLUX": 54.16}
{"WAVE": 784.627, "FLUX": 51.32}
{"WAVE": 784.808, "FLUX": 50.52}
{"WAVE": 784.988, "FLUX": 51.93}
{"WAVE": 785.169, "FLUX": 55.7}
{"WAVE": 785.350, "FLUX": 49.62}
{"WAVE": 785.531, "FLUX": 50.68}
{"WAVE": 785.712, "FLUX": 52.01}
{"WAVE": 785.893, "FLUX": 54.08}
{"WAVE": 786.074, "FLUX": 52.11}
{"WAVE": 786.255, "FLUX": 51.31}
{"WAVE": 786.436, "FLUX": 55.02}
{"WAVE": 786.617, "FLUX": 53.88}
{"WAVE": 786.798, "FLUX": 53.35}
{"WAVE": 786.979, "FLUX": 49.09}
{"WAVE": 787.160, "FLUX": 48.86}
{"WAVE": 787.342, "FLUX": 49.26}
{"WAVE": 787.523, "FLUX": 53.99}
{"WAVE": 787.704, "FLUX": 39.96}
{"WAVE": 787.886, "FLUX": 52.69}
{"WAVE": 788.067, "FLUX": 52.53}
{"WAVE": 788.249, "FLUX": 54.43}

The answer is 0.16 nm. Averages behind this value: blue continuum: 55.2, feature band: 51.7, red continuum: 51.5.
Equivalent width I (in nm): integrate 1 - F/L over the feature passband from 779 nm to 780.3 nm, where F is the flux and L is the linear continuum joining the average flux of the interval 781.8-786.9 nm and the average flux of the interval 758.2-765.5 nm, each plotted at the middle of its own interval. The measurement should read 0.041 nm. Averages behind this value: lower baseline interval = 53.7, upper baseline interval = 51.9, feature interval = 50.6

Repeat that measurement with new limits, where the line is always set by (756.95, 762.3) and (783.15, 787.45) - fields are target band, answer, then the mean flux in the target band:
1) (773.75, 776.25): 0.01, 52.9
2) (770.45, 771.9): 0.04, 51.9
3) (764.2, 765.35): 0.04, 52.1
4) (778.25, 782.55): 0.08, 51.6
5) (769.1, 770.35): 0.07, 50.4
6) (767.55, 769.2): -0.10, 57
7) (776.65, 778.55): 0.02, 52.3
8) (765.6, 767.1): 0.14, 49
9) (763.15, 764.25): 0.00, 54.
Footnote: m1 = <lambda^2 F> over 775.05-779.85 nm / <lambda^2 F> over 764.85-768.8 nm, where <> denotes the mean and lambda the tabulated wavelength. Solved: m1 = 1.02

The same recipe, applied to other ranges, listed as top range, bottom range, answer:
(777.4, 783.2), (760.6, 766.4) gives 1.01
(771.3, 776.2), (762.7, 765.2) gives 1.03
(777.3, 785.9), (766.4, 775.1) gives 1.00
